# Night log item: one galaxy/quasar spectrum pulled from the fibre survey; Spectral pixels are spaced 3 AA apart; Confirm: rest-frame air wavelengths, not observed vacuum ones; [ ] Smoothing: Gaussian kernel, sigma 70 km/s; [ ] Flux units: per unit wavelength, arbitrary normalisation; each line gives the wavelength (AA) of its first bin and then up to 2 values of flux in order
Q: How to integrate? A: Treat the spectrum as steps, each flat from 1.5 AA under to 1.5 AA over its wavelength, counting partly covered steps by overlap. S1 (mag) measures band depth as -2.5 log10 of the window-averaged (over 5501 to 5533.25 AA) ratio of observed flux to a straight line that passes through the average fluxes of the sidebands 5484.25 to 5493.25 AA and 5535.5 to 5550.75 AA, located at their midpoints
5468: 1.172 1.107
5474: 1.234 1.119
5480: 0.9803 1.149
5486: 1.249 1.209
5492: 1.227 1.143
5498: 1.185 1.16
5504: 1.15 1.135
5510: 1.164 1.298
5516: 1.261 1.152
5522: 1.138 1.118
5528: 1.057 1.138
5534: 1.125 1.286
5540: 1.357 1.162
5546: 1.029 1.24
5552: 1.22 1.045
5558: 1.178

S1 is 0.05 mag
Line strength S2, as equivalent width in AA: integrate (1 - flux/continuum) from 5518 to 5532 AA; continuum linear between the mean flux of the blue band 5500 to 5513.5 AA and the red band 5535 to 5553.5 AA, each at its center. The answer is 0.9 AA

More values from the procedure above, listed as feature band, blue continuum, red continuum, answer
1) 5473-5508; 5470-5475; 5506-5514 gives 0.7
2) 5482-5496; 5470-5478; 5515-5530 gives -0.6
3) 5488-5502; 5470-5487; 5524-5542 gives -0.4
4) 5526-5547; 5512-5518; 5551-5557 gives 0.4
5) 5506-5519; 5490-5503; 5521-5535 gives -0.7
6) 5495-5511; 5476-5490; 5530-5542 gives 0.2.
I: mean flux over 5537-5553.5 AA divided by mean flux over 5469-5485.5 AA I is 1.1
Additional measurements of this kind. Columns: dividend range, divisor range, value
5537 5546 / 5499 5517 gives 1.03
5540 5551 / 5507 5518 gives 0.96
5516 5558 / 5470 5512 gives 1.00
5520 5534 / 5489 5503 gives 0.94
